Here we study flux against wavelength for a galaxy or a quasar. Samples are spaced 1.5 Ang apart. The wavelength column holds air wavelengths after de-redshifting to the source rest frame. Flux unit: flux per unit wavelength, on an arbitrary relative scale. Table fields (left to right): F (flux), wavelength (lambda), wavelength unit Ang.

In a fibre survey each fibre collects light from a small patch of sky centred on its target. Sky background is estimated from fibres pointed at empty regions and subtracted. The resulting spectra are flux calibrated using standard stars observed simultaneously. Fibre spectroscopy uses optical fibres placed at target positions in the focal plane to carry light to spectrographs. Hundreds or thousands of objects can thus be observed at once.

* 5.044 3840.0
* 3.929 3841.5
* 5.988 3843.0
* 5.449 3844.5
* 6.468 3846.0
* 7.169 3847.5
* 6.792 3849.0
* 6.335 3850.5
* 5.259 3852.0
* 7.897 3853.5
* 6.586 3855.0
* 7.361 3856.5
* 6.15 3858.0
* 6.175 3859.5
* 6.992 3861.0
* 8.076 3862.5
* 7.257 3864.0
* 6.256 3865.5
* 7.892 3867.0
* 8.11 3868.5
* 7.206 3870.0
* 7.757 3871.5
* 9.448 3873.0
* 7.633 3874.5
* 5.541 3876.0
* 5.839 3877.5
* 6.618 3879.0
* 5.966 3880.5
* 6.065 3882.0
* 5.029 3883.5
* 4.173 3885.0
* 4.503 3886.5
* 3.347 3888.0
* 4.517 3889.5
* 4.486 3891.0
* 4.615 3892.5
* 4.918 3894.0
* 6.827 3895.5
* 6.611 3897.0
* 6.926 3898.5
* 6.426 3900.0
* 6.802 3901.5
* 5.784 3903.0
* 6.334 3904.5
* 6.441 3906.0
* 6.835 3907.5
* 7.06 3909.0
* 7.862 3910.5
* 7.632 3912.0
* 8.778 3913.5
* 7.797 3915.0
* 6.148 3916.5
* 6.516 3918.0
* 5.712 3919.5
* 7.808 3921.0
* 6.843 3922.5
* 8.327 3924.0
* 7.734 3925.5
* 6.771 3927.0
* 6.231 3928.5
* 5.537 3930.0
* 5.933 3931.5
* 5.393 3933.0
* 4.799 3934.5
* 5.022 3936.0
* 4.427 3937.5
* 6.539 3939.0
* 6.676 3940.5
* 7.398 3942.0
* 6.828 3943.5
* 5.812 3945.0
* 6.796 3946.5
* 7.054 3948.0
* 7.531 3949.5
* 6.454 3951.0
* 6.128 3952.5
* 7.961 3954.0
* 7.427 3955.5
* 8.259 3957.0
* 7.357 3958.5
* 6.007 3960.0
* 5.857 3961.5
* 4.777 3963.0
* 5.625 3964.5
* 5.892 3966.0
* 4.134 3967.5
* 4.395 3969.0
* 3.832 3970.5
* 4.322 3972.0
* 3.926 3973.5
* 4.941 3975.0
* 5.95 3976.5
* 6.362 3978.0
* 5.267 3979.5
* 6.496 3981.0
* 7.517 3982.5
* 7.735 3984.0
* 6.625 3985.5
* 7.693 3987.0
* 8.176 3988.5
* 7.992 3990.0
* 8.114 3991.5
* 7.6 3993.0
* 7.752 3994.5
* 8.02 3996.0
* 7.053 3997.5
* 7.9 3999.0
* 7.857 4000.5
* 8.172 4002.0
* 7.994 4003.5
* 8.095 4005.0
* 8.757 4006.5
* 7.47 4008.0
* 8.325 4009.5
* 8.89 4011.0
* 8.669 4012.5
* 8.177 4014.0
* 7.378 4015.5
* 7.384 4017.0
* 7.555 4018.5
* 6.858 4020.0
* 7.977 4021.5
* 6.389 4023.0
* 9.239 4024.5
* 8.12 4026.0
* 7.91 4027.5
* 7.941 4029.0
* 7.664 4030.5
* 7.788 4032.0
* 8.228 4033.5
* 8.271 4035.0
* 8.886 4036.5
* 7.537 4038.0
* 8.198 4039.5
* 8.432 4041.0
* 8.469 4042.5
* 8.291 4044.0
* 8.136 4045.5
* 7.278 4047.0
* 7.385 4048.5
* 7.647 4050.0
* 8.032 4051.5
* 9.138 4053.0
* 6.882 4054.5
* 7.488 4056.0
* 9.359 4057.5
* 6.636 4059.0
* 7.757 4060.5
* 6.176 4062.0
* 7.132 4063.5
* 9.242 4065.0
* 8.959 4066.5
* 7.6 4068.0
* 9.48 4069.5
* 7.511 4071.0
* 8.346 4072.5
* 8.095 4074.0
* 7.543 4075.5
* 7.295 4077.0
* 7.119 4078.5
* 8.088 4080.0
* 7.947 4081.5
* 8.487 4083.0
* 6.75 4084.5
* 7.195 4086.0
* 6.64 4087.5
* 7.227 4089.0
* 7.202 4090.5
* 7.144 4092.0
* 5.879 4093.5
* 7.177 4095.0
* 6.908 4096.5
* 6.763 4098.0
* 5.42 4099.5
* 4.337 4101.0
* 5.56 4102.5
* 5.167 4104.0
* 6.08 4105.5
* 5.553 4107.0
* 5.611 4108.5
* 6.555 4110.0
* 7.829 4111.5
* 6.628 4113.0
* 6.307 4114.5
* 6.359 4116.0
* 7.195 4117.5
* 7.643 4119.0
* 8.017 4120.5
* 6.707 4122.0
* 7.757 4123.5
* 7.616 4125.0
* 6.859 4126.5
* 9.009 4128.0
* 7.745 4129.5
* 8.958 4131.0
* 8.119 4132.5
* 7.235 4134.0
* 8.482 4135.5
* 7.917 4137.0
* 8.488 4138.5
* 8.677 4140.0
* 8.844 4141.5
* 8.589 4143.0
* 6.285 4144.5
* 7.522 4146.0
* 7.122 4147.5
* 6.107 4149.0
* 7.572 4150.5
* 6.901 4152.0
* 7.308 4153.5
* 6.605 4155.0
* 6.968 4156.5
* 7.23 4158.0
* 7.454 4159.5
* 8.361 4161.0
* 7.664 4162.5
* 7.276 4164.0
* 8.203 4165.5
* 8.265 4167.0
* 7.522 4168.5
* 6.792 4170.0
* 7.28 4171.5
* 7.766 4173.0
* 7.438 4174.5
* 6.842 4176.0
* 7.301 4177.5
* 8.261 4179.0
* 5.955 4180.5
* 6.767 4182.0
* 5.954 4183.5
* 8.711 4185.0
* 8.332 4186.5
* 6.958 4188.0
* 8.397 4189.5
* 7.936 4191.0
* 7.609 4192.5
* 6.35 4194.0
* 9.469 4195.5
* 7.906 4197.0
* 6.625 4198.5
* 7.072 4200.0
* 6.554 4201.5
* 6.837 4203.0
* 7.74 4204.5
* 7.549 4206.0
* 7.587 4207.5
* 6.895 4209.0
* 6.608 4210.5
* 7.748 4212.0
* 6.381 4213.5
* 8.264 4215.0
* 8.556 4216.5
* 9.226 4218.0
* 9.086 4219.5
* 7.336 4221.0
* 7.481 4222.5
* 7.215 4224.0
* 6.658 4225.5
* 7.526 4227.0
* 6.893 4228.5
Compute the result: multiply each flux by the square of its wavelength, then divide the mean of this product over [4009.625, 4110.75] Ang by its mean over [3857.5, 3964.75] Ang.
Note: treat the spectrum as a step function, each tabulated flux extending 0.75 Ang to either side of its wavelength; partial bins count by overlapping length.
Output 1.2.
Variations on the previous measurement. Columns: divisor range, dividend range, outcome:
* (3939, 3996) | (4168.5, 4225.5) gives 1.29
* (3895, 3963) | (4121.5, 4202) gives 1.27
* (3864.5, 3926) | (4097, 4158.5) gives 1.23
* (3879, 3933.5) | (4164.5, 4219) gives 1.38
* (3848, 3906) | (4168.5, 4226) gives 1.38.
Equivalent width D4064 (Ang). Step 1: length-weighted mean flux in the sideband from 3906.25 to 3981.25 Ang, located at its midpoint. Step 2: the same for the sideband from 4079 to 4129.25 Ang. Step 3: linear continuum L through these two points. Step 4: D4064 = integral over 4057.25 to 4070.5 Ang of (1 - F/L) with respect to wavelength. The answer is -2.5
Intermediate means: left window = 6.3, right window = 6.85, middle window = 7.98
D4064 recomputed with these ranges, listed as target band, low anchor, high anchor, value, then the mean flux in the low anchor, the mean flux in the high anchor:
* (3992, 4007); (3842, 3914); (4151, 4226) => -2.33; 6.45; 7.47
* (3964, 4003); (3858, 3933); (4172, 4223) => 1.64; 6.52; 7.51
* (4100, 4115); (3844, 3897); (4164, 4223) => 2.62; 6.31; 7.52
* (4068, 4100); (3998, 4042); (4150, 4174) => 1.60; 8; 7.45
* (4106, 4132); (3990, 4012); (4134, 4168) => 1.71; 8.01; 7.62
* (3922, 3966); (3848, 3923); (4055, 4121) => 1.57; 6.52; 7.12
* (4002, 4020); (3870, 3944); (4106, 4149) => -3.06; 6.32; 7.45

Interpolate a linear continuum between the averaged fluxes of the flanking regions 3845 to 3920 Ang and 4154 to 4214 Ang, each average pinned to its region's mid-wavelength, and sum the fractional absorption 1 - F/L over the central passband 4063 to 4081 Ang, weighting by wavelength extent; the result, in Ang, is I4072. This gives -2.5 Ang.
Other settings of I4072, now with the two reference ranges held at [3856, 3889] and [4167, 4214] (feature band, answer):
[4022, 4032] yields -1.39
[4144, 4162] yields 0.27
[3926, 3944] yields 1.86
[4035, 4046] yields -2.11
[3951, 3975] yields 3.60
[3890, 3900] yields 1.23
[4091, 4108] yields 2.61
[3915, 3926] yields -0.70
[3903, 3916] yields -1.25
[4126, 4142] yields -2.28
